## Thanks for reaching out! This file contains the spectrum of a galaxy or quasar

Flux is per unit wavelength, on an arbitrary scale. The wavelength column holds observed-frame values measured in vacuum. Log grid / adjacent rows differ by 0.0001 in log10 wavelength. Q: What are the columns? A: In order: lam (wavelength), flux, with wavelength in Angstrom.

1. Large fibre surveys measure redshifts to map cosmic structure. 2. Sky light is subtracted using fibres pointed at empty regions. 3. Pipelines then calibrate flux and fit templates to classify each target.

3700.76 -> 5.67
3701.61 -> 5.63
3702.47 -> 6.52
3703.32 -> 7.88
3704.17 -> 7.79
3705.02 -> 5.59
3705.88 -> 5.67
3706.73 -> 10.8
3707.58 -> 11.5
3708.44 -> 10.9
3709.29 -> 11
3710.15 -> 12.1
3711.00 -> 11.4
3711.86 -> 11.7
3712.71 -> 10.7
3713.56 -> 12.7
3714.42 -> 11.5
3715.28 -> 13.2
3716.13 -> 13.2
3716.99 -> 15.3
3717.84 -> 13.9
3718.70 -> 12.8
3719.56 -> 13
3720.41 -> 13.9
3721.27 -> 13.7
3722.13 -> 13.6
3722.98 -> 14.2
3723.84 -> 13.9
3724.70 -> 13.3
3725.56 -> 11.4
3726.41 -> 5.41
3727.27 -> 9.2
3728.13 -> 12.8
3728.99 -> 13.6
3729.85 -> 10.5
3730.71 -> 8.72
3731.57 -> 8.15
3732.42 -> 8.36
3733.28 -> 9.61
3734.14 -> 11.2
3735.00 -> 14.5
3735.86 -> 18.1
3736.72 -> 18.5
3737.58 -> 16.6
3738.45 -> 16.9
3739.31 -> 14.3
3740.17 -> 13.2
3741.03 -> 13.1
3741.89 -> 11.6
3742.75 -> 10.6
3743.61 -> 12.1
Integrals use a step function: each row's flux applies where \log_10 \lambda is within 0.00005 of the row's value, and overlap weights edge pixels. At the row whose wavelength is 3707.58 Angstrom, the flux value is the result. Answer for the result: 11.5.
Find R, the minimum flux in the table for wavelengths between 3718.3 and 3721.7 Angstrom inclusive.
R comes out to 12.8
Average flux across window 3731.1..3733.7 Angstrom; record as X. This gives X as 8.73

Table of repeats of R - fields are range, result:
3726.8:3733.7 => 8.15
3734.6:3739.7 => 14.3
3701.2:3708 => 5.59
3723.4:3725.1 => 13.3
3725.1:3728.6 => 5.41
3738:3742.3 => 11.6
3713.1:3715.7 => 11.5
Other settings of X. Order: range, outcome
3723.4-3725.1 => 13.6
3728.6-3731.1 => 10.9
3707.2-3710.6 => 11.4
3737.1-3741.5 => 14.8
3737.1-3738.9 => 16.7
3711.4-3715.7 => 11.9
